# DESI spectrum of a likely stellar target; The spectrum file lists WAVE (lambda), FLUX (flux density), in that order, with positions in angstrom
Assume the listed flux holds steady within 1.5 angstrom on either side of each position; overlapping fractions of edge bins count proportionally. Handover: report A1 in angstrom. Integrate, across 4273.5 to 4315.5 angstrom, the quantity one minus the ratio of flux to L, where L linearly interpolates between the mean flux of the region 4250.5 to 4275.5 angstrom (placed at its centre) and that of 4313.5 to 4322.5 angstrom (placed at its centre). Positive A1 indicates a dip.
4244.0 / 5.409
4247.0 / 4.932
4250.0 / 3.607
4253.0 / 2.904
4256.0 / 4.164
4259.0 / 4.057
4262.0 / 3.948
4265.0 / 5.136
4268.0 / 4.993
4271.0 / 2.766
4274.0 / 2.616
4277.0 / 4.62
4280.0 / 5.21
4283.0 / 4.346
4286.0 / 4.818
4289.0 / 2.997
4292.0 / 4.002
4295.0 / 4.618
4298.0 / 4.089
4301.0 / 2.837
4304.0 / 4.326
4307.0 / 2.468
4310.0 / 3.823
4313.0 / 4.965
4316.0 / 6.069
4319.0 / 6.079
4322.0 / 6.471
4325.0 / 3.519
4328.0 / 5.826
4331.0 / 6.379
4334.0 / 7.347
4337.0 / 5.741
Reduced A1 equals 8.09 angstrom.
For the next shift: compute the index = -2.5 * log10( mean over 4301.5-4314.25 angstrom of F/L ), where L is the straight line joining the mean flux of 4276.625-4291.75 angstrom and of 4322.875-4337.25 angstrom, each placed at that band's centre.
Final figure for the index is 0.323 mag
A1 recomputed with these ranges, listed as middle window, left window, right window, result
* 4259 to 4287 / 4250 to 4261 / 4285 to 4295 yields -2.9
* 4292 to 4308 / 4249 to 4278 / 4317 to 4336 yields 4.1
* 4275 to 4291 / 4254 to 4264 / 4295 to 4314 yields -1.7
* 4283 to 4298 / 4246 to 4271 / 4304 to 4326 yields 1.2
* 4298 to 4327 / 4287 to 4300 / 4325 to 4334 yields 2.8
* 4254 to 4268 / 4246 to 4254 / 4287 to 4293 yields -2.3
